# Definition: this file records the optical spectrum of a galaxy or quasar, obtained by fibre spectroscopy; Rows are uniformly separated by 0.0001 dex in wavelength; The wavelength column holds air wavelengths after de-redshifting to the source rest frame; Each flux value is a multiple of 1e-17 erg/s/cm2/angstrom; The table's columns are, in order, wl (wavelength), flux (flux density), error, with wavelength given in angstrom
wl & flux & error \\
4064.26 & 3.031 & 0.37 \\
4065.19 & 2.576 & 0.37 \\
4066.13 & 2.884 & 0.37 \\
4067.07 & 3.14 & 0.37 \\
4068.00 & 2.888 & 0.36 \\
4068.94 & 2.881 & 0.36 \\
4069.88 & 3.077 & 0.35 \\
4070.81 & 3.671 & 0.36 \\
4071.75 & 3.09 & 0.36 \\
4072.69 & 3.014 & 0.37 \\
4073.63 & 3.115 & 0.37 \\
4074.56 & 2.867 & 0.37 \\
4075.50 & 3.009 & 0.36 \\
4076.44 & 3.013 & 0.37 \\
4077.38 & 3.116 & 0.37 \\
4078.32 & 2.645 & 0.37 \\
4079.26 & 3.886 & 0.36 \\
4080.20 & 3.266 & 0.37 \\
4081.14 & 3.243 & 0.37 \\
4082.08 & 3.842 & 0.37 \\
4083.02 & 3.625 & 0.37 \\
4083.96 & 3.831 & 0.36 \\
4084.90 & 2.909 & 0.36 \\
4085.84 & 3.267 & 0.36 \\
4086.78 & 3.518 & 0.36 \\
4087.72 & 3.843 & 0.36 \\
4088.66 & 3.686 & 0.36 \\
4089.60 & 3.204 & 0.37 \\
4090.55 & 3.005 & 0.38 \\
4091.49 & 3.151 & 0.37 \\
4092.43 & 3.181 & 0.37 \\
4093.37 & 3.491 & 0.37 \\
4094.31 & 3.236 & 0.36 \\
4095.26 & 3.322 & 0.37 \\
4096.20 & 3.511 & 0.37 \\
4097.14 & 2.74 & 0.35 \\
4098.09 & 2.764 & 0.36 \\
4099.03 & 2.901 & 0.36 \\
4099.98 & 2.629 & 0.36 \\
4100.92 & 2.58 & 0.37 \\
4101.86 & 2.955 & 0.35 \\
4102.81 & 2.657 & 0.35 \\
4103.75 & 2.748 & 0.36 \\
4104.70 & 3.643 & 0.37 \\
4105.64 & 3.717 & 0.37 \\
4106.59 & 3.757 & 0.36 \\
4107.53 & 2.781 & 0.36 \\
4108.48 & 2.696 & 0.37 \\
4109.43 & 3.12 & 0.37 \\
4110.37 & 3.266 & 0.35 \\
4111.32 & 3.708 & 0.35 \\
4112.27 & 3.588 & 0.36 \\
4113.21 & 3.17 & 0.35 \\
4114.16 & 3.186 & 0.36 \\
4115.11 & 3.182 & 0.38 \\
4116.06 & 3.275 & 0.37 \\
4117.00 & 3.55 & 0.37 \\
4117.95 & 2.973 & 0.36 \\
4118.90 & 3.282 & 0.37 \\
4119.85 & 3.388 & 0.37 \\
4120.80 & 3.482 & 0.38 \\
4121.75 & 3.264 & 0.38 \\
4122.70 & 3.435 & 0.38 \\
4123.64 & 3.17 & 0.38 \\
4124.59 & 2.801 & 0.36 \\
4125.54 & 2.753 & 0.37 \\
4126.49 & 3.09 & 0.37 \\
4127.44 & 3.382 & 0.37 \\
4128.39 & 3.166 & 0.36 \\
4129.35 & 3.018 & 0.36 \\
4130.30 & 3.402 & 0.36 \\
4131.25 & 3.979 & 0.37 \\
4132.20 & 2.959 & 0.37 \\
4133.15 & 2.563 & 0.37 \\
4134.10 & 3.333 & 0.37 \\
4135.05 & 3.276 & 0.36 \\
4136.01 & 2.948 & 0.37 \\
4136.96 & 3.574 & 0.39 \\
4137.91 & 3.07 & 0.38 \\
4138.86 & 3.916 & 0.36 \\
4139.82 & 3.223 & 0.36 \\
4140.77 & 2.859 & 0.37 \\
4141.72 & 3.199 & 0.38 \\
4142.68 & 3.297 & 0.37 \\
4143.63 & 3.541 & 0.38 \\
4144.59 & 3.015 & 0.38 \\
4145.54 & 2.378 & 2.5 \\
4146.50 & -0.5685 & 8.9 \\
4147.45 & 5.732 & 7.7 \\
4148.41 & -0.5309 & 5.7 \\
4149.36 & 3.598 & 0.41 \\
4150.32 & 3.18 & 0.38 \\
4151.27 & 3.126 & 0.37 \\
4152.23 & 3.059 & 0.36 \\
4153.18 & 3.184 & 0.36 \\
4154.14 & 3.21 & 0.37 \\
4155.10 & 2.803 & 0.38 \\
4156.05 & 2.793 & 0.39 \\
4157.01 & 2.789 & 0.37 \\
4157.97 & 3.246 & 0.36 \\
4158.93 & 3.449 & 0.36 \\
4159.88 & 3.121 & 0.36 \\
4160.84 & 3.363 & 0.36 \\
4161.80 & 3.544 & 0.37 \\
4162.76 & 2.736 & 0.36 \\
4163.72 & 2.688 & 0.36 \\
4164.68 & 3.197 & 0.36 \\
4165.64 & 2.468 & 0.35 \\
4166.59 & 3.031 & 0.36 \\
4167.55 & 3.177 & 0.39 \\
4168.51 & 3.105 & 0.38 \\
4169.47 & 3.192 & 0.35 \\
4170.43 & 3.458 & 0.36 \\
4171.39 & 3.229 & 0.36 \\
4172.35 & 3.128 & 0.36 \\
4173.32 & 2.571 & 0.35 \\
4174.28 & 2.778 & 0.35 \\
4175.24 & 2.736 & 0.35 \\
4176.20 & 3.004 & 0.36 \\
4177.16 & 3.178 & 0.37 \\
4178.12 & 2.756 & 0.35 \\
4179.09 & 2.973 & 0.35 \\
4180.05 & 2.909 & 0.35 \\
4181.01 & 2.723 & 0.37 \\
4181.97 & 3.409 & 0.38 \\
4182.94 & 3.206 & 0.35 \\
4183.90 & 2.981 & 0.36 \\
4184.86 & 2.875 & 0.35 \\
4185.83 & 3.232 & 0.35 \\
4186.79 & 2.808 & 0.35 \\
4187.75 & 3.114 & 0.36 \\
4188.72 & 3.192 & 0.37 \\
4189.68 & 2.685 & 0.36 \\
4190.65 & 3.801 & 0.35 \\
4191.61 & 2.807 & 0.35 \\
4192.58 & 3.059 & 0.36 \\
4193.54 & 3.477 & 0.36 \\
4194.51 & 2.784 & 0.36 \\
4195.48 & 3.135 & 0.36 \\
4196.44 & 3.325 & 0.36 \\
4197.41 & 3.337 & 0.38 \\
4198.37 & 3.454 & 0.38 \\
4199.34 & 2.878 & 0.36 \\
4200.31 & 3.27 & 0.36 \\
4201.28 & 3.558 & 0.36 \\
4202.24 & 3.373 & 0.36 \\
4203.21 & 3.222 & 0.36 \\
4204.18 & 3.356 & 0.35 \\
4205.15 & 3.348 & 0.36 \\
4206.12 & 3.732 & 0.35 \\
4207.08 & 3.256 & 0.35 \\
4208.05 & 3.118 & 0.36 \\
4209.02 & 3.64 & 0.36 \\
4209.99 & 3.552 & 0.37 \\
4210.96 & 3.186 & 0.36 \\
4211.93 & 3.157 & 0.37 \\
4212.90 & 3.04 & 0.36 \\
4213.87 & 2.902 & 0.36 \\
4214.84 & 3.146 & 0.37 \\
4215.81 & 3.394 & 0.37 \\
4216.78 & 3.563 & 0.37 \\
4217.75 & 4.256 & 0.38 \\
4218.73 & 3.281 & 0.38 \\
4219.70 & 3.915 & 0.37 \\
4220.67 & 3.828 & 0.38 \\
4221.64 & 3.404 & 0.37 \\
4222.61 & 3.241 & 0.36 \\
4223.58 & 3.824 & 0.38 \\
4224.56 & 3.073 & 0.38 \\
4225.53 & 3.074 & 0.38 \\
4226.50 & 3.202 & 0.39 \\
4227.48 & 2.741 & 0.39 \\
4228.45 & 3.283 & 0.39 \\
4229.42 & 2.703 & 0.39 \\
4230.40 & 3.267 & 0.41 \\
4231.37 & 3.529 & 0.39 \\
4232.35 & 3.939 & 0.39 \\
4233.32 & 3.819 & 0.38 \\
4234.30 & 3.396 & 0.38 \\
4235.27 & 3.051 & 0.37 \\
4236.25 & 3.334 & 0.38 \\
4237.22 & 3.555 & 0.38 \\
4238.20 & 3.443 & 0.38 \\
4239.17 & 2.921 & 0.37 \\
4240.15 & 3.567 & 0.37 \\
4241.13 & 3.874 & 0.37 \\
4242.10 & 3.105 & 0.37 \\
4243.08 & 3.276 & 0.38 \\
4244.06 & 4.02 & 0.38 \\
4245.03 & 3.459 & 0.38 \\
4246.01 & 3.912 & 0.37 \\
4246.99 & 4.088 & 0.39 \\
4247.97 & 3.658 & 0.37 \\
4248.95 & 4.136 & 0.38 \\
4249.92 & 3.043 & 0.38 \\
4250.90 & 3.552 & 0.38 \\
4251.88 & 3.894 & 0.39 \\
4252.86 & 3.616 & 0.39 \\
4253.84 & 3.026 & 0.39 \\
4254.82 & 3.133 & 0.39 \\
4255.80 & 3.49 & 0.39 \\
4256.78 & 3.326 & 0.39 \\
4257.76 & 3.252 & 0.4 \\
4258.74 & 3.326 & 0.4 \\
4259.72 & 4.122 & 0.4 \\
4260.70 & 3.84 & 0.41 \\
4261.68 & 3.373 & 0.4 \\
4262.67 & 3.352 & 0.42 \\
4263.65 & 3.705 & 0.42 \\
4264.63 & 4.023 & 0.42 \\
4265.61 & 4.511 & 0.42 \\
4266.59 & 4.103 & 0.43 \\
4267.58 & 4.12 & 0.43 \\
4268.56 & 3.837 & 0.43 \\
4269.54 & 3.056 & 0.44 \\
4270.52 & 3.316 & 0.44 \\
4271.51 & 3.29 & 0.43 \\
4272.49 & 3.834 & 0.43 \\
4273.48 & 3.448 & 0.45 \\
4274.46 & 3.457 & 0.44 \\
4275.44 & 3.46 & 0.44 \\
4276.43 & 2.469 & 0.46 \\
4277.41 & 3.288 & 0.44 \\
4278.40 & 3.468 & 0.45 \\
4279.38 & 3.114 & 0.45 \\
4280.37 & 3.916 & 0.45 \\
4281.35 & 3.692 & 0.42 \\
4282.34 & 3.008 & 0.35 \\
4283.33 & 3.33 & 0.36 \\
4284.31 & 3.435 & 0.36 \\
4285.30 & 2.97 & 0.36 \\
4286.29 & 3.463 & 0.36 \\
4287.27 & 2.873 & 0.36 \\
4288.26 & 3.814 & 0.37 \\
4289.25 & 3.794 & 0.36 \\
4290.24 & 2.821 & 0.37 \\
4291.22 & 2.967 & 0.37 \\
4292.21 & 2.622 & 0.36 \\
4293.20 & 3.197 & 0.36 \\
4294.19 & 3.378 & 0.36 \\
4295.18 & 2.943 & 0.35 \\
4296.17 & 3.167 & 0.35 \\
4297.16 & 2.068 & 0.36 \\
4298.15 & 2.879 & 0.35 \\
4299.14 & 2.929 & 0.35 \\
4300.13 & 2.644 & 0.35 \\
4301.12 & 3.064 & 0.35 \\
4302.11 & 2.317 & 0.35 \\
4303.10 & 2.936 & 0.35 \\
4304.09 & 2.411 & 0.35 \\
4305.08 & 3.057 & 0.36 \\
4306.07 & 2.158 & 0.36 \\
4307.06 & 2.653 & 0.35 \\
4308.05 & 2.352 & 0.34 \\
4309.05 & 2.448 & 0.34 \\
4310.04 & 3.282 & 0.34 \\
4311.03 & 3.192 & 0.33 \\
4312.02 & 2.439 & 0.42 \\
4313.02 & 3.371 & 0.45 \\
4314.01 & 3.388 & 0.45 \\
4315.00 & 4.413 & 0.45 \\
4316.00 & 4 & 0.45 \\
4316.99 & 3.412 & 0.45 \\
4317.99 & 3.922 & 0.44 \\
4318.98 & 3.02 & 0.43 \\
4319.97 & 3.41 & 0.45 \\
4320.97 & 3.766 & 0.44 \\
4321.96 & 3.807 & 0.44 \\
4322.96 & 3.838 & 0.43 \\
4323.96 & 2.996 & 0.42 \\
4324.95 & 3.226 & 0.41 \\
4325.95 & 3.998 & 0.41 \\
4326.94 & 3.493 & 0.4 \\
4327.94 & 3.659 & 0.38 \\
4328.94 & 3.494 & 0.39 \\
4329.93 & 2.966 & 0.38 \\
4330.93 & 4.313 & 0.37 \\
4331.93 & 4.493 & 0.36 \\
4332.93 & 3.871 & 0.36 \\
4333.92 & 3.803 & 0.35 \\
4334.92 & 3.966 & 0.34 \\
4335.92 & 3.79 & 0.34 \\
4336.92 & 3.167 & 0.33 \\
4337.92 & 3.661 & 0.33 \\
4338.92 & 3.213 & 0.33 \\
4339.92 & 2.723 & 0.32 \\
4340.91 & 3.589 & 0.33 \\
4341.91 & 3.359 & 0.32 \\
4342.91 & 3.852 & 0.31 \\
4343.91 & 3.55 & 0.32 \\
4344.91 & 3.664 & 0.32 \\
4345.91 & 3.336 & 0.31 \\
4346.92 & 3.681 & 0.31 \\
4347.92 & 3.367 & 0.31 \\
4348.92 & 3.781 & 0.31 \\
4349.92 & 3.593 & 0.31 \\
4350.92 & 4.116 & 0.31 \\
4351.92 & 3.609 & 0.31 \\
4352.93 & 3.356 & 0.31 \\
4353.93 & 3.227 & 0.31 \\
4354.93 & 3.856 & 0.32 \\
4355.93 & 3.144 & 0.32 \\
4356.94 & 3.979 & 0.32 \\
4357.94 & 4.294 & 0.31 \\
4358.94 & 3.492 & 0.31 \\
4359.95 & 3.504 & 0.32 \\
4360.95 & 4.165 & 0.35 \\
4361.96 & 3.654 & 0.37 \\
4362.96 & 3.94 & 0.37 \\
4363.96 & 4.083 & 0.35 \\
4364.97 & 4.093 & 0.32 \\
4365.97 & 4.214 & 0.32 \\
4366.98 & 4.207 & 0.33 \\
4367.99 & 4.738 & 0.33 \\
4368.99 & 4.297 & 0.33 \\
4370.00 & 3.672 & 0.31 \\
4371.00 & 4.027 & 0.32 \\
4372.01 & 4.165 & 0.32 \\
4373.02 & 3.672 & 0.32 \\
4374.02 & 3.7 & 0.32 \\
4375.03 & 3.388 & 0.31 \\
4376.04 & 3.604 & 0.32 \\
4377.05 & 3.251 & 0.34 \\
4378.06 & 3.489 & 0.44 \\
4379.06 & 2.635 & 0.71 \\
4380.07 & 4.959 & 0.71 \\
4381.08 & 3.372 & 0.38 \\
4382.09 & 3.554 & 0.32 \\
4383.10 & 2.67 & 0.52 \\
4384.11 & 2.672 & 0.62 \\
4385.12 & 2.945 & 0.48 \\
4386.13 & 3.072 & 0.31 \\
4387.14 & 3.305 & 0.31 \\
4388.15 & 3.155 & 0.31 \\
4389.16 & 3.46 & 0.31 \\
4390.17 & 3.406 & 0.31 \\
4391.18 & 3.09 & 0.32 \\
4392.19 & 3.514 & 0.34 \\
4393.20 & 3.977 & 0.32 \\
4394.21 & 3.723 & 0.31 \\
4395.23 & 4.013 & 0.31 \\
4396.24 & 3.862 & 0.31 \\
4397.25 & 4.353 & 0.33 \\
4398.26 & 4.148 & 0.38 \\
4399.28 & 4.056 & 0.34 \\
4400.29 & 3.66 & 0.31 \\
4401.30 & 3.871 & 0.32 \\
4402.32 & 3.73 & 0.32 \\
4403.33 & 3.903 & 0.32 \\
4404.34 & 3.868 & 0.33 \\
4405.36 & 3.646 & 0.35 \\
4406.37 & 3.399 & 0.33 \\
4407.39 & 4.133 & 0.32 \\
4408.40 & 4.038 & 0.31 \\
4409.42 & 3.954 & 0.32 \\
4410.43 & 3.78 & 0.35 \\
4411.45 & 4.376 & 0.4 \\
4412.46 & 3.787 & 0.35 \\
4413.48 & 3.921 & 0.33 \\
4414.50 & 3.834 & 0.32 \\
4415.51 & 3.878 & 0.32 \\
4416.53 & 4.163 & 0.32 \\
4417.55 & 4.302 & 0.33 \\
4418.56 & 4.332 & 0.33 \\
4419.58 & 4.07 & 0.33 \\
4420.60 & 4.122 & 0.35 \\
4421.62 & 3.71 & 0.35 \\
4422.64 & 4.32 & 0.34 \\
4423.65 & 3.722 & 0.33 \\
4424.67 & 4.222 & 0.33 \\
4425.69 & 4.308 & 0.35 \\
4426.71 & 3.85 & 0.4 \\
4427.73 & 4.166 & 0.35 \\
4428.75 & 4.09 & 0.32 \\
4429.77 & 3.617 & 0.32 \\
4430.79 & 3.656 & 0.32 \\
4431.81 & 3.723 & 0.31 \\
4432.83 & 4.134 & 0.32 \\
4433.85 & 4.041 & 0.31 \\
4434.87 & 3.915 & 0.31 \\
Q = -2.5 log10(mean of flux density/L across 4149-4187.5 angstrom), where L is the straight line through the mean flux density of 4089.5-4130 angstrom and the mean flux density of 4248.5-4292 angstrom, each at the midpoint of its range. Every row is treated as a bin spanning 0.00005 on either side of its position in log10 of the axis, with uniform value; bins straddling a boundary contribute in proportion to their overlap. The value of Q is 0.08 mag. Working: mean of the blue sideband 3.16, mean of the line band 3.05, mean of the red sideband 3.47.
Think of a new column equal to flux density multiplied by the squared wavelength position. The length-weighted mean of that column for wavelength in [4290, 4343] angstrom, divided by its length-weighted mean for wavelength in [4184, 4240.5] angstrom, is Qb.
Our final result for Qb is 1.0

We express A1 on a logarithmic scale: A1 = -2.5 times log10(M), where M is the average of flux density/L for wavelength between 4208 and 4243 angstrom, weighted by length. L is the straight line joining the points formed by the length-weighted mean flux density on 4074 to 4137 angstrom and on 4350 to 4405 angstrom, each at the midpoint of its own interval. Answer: 0.02 mag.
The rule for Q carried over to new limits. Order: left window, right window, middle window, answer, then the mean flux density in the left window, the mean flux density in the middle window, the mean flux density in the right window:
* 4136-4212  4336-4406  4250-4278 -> -0.06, 3.08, 3.54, 3.65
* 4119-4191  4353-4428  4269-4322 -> 0.11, 3.05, 3.16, 3.79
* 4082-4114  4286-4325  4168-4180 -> 0.06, 3.23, 3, 3.11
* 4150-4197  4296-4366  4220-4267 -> -0.09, 3.06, 3.51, 3.43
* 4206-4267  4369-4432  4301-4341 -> 0.09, 3.48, 3.34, 3.76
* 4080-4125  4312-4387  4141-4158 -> 0.17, 3.24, 2.83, 3.64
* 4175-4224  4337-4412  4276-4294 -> 0.07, 3.25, 3.24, 3.68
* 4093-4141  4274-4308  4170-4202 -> 0.01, 3.19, 3.09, 3.04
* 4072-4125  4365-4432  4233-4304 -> 0.05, 3.22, 3.38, 3.8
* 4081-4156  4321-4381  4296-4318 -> 0.22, 3.15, 2.95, 3.71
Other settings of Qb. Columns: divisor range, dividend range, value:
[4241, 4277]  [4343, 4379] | 1.10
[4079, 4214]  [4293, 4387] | 1.21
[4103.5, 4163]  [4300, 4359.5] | 1.20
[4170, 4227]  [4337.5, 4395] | 1.21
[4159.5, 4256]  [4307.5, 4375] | 1.18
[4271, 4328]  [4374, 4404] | 1.16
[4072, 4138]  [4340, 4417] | 1.32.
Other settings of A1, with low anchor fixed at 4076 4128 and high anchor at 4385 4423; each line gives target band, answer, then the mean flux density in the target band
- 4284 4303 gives 0.194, 3.01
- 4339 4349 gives 0.071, 3.47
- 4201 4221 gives 0.008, 3.42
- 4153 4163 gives 0.074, 3.12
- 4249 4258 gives 0.035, 3.41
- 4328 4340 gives 0.009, 3.65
